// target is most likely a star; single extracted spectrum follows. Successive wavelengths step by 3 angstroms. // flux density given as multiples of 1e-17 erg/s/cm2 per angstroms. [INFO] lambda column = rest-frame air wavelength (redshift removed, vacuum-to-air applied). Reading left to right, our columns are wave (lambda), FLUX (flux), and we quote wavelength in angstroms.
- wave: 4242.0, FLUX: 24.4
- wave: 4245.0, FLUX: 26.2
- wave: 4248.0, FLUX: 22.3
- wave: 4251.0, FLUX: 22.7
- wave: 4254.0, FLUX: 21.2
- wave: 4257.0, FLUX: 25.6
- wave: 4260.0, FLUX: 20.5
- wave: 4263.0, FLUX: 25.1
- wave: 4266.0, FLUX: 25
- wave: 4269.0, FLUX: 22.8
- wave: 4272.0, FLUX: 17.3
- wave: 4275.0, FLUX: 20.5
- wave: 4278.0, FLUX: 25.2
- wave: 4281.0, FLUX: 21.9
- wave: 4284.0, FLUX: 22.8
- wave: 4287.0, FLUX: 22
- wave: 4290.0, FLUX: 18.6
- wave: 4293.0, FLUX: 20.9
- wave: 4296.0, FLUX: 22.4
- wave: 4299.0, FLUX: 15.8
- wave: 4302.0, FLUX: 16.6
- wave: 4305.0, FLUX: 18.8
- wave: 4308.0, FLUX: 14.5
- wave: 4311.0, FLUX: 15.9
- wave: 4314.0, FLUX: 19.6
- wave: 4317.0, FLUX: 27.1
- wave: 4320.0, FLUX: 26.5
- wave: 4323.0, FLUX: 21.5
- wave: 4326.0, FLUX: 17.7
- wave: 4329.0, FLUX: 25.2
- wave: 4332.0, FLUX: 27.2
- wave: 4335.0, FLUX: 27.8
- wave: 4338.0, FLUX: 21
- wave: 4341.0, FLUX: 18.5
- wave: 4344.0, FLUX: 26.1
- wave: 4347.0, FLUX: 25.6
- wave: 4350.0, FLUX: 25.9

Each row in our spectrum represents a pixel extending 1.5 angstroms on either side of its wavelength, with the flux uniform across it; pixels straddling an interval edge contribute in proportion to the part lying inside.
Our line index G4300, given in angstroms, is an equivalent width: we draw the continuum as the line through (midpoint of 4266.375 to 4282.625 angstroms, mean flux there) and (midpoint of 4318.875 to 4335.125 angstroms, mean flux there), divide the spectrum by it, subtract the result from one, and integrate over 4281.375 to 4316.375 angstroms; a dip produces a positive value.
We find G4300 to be 5.5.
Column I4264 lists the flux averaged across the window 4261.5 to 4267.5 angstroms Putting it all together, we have 25.1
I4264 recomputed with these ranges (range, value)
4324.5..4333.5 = 23.4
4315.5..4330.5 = 23.6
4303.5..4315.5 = 17.2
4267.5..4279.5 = 21.4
